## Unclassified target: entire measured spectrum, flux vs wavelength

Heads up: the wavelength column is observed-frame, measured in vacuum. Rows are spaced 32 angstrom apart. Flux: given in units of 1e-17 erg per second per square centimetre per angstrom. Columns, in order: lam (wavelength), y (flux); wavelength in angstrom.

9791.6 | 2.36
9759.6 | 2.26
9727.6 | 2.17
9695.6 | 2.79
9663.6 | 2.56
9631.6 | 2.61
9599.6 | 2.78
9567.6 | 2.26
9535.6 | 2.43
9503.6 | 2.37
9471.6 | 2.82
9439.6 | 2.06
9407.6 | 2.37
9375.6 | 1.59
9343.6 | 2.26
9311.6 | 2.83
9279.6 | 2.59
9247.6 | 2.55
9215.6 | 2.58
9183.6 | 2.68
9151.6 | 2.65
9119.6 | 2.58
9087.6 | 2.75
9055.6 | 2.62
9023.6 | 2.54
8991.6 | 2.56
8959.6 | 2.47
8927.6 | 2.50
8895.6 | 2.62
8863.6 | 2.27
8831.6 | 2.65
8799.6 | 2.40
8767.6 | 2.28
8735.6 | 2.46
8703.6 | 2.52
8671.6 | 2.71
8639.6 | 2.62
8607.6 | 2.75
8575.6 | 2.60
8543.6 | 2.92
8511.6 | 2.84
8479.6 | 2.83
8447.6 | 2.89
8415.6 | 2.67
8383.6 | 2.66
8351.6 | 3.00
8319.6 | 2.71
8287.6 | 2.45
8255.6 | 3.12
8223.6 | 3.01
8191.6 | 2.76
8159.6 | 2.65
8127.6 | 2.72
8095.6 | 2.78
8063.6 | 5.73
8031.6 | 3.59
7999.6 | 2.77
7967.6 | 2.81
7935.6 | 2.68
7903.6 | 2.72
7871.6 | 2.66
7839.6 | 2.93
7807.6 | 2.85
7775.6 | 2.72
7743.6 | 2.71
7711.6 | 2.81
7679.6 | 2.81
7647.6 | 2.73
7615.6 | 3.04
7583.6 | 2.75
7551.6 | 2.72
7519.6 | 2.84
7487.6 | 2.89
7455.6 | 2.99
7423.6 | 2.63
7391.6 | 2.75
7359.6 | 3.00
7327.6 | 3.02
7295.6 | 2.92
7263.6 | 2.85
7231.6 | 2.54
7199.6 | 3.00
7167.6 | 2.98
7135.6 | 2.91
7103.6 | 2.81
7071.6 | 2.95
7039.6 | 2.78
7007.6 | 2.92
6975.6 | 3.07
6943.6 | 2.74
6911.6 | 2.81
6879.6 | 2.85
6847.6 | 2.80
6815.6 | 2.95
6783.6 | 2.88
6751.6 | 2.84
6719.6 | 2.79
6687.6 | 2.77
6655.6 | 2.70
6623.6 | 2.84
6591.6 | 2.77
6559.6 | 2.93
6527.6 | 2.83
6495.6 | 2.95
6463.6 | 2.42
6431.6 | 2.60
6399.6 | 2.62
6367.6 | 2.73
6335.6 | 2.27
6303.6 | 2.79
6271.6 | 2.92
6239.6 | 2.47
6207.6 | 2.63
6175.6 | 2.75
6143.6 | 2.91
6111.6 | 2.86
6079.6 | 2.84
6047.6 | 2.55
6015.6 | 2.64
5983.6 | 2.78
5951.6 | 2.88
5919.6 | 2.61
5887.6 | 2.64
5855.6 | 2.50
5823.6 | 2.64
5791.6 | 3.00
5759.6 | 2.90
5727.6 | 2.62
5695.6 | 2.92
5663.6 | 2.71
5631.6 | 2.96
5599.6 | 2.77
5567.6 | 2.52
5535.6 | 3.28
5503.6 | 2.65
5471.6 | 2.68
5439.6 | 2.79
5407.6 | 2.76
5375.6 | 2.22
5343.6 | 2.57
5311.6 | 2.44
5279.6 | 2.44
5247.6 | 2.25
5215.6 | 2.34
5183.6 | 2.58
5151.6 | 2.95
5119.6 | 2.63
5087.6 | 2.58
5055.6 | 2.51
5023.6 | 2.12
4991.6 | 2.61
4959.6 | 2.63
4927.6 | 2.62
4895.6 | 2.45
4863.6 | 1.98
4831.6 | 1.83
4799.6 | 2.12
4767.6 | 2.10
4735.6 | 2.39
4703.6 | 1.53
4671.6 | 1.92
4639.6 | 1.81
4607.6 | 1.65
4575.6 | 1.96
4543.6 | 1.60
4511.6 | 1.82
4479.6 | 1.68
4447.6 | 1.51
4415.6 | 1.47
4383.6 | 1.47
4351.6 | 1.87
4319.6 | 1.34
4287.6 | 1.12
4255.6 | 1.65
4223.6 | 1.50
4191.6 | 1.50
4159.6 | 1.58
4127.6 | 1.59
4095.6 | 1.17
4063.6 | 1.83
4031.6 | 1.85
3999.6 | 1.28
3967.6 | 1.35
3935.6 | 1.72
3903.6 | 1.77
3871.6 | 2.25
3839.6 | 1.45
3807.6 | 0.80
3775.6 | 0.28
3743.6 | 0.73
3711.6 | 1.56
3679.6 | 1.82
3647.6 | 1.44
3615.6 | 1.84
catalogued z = 0.23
